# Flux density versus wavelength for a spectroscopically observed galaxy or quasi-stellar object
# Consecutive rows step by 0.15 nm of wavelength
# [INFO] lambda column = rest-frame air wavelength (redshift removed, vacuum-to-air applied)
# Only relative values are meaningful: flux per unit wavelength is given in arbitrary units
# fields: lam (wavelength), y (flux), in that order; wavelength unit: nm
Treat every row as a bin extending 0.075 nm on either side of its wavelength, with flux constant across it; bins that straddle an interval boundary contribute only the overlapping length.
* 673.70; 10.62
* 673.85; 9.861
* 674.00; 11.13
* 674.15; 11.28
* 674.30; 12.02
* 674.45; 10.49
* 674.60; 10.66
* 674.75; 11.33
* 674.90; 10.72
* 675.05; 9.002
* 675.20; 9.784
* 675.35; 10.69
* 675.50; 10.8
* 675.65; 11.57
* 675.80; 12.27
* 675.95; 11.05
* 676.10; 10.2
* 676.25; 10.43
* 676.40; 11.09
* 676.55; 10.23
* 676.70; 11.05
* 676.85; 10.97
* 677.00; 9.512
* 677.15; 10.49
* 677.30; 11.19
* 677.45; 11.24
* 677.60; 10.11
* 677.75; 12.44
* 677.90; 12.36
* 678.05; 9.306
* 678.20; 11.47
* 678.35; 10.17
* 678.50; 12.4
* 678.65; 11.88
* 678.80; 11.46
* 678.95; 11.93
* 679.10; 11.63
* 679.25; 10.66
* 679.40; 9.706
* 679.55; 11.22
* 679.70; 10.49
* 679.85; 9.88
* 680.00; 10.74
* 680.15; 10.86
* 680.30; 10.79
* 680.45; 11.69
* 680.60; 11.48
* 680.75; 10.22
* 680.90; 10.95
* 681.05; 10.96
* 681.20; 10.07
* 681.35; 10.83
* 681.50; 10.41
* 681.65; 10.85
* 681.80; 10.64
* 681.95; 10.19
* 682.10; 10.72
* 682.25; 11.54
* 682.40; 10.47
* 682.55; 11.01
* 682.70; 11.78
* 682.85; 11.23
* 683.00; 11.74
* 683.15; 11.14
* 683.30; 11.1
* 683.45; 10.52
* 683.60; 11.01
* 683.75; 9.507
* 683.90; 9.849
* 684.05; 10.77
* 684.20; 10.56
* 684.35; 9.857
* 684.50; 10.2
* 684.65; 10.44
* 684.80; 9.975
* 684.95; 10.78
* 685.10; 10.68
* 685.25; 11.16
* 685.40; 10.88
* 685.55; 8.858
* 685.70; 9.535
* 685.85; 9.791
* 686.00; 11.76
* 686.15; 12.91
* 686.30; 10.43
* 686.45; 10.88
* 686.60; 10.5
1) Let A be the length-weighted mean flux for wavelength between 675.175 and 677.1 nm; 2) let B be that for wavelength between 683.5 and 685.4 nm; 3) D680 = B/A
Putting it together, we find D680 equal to 0.97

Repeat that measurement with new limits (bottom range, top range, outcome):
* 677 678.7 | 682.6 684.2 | 0.98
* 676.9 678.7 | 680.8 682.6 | 0.97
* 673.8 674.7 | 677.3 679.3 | 1.03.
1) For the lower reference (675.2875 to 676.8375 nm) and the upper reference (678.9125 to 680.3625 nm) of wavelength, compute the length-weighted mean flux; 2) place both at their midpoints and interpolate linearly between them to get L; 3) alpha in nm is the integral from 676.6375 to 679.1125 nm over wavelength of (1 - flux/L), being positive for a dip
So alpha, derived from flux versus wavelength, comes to -0.07 nm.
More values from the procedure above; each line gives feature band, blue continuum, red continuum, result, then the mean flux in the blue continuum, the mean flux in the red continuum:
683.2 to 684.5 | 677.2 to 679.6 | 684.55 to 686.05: 0.02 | 11.2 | 10.4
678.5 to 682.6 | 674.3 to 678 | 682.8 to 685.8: -0.10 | 10.8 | 10.5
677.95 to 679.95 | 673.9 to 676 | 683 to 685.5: -0.04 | 10.9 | 10.5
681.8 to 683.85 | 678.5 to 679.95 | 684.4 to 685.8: -0.06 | 11.1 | 10.3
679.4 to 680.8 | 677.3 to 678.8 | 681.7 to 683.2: 0.05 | 11.3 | 11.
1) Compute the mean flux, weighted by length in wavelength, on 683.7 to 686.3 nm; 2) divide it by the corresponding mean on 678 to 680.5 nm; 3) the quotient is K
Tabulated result 0.95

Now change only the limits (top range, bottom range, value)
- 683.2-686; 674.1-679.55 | 0.95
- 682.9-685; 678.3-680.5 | 0.95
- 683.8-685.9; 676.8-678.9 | 0.92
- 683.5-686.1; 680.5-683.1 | 0.95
